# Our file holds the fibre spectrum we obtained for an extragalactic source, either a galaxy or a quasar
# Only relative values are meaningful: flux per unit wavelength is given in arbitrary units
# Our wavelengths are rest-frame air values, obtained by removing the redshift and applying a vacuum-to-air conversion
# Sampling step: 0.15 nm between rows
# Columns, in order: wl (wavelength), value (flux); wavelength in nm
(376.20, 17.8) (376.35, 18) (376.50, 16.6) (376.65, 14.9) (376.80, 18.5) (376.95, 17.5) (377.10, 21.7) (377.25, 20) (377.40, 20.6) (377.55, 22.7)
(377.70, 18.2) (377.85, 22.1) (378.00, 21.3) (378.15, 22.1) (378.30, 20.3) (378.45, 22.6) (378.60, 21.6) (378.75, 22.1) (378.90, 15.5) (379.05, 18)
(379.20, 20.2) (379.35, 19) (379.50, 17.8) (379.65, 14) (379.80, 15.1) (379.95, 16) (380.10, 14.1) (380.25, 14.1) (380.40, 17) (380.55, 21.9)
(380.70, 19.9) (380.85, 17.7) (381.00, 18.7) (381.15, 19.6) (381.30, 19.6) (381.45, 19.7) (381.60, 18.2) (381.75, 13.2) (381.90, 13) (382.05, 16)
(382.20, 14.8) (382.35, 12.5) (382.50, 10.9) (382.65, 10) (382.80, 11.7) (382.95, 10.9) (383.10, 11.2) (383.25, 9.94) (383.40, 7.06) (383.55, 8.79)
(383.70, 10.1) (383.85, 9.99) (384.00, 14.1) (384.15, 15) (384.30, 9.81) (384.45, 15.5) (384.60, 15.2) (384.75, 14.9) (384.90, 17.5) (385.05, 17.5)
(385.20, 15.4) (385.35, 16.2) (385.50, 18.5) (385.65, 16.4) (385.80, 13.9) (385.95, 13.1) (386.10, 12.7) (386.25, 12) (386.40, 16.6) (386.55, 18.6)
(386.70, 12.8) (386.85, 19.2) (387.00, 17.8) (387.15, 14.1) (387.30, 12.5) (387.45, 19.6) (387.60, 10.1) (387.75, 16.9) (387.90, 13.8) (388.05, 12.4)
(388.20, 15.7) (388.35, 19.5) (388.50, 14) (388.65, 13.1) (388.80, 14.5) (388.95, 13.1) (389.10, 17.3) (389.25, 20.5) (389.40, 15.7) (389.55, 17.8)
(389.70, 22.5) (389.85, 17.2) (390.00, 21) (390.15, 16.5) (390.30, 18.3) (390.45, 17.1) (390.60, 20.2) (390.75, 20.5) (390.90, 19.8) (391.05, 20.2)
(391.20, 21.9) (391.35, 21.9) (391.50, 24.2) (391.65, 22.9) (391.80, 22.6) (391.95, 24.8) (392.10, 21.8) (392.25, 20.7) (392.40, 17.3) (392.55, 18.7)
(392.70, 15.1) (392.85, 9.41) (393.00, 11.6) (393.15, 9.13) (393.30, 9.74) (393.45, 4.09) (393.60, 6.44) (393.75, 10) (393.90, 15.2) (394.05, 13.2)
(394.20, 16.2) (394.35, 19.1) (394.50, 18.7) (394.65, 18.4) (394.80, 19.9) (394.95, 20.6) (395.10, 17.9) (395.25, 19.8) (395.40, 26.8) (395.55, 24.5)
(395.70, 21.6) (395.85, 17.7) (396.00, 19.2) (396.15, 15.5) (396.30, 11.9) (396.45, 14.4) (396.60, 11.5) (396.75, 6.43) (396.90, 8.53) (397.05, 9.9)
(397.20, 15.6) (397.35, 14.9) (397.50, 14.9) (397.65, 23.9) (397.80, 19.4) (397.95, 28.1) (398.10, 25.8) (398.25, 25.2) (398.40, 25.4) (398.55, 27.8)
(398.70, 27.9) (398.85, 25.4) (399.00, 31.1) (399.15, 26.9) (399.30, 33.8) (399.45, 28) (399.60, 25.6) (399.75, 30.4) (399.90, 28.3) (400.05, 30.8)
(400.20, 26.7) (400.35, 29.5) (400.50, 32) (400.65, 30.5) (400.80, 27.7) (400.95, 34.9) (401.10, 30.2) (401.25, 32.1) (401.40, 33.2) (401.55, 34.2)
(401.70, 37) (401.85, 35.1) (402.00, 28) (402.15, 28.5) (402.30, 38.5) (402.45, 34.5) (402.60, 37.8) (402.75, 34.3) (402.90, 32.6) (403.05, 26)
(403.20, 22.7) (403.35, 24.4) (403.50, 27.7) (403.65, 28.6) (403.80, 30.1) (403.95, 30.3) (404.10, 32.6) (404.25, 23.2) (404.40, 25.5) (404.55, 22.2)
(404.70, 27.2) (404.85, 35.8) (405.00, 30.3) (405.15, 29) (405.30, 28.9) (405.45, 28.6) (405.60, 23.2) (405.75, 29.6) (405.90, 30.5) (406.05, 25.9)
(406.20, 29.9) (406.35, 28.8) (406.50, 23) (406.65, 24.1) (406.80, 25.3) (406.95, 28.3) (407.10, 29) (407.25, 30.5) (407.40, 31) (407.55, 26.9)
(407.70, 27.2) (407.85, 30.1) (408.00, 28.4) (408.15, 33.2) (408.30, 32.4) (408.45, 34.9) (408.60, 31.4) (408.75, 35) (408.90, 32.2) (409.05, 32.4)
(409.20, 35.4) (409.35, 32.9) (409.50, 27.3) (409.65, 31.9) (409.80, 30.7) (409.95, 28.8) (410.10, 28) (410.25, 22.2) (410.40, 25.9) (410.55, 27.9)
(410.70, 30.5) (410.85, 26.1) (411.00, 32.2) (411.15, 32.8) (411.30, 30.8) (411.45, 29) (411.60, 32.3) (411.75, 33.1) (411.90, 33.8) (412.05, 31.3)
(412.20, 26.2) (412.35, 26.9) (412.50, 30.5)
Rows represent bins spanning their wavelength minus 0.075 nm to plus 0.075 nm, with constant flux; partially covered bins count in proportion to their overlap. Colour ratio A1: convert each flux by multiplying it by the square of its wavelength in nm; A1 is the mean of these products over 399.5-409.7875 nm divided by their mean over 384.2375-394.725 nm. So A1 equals 1.98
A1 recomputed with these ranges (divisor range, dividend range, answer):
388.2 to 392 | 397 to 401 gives 1.43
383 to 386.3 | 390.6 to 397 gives 1.32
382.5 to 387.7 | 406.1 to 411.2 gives 2.42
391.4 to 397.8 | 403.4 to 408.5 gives 1.85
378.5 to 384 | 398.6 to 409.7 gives 2.20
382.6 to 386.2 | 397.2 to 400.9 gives 2.17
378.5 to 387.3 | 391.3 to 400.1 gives 1.36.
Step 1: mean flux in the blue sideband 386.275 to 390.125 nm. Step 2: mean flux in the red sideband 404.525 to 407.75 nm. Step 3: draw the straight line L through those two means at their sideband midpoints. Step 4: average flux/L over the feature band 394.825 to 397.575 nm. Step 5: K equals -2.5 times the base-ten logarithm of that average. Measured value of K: 0.30 mag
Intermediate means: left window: 16.2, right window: 28.1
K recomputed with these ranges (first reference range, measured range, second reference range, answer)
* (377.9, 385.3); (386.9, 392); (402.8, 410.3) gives 0.12 mag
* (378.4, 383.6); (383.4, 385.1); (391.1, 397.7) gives 0.21 mag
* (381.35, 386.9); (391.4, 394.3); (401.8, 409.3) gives 0.28 mag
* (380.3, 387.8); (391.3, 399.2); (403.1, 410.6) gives 0.19 mag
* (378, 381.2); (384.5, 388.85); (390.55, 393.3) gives 0.21 mag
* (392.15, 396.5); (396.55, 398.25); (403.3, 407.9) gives 0.16 mag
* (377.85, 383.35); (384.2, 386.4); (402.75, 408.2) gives 0.25 mag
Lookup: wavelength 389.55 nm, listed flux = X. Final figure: 17.8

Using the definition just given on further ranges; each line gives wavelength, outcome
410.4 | 25.9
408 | 28.4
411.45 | 29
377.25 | 20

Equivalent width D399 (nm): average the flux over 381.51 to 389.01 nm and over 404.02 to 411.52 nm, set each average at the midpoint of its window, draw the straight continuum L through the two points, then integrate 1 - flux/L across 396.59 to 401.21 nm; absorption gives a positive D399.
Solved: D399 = -0.25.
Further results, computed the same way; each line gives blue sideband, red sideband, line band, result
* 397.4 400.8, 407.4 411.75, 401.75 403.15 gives -0.23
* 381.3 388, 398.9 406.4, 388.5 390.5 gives 0.13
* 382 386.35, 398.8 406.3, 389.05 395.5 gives 0.79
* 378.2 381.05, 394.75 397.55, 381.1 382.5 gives 0.16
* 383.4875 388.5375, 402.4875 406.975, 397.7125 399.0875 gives -0.15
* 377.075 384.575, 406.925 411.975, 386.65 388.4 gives 0.38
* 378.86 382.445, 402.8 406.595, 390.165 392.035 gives 0.05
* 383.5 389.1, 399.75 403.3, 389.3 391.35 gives -0.01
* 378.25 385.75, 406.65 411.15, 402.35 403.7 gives -0.17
